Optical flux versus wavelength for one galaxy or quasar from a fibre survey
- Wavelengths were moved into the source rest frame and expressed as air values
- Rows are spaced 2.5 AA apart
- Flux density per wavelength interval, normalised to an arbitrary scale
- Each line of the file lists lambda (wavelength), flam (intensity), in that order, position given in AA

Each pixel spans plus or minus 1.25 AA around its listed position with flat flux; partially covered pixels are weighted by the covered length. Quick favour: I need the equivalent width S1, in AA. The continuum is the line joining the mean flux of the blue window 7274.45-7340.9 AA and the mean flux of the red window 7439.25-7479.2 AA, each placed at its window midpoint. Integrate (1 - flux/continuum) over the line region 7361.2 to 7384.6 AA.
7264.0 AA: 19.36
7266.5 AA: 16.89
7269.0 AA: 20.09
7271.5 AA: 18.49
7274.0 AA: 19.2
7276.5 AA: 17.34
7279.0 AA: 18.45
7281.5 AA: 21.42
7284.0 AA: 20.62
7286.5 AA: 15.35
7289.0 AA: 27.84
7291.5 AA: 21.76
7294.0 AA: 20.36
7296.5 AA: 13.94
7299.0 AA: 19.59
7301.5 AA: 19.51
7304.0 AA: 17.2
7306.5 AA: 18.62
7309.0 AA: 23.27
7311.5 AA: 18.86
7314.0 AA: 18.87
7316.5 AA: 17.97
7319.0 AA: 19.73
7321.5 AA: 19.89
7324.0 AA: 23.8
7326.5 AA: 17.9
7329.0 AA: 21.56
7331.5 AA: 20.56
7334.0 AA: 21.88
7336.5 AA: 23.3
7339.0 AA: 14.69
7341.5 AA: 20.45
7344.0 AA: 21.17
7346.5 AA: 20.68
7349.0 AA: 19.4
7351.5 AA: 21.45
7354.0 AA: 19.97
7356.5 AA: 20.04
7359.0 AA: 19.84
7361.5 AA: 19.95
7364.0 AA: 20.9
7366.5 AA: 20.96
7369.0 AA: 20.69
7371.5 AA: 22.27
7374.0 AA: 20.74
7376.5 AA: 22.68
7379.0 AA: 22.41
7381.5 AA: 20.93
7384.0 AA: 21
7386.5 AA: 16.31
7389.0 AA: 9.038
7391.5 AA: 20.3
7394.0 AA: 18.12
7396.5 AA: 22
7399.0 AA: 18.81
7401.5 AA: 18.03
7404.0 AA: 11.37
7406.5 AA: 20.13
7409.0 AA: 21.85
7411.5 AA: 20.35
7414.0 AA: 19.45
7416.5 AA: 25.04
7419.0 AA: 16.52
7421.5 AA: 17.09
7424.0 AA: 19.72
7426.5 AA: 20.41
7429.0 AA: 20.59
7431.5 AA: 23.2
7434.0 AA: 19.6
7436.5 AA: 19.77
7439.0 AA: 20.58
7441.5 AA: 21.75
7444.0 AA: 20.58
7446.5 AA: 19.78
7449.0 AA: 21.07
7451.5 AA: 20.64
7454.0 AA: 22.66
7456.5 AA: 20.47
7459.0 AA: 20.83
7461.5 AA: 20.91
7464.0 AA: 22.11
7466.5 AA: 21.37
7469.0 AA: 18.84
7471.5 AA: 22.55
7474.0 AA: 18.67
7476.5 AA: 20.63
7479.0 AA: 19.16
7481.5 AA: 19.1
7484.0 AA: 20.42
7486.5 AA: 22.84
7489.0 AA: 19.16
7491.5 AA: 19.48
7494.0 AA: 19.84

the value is -1.3 AA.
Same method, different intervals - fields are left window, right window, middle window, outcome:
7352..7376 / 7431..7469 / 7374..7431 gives 4.14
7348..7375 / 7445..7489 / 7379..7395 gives 2.03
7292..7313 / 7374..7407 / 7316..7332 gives -1.16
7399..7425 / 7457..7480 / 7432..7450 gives -0.70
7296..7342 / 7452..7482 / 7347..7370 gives -0.53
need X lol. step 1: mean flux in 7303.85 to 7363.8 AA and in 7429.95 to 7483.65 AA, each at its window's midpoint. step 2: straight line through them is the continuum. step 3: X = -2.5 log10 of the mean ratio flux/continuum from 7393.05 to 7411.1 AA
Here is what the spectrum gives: 0.10 mag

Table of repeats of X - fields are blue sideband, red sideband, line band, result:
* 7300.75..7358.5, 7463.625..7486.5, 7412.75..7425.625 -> 0.04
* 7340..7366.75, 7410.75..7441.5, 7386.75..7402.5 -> 0.15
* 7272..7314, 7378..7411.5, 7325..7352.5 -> -0.07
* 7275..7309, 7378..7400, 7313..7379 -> -0.08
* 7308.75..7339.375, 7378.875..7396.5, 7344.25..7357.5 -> -0.05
